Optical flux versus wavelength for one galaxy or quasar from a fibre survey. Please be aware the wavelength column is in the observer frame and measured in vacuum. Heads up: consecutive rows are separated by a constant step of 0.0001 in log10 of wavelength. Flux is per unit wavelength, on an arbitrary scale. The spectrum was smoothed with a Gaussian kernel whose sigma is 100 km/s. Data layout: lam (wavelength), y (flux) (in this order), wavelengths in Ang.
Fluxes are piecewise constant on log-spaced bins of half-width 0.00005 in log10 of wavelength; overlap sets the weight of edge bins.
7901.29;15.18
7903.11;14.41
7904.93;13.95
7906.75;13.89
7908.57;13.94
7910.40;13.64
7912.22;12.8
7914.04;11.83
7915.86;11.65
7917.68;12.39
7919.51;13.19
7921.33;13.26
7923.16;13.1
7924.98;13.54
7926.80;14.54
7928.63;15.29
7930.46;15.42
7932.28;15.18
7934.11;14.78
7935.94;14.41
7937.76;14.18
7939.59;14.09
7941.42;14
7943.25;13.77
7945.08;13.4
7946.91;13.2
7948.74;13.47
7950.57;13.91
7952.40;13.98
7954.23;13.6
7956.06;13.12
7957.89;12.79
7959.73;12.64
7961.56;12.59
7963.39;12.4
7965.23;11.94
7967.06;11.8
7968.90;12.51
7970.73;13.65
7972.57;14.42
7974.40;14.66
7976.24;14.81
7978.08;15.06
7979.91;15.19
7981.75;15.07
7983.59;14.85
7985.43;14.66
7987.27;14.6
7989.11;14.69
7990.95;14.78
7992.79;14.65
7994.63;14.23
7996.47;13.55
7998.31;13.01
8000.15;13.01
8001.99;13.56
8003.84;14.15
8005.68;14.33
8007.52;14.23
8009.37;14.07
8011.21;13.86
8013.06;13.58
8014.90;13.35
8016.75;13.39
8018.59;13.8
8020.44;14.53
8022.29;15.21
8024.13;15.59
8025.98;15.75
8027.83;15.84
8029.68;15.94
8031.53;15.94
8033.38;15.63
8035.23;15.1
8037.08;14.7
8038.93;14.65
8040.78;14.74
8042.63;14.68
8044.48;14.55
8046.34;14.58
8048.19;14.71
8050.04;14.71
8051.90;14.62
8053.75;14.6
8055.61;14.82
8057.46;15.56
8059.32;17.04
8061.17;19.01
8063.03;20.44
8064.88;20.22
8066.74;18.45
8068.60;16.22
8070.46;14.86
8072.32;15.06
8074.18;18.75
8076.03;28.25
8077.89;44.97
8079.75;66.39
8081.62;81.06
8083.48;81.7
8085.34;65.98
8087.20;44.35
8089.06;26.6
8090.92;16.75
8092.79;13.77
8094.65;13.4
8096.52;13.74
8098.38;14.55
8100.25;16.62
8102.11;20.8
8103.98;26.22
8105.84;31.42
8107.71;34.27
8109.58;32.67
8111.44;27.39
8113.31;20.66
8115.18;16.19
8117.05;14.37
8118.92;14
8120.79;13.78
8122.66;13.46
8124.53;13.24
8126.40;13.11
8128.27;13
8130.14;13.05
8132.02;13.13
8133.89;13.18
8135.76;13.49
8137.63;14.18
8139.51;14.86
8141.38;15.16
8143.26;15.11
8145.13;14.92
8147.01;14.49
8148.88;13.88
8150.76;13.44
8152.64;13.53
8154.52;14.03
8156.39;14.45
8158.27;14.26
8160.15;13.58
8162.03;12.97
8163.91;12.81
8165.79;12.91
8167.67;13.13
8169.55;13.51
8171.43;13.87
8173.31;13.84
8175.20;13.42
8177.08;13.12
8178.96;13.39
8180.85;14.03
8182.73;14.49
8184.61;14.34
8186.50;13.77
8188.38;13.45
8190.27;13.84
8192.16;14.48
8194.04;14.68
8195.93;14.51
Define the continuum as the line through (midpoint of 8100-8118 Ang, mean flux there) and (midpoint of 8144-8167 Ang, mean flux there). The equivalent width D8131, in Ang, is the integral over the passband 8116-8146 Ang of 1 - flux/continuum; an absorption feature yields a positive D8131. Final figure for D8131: 8.17 Ang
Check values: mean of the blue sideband 24.3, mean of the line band 13.9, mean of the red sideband 13.8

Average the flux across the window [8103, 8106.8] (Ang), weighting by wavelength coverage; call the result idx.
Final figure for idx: 28.8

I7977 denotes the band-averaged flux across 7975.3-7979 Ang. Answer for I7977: 14.9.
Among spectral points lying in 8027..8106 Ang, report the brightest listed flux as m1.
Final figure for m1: 81.7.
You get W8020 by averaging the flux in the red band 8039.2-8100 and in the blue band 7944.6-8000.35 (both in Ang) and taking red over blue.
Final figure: 1.84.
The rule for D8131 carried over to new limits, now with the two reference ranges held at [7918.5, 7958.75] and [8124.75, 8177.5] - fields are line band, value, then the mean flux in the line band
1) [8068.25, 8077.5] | -4.4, 20.3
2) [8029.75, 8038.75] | -1.0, 15.3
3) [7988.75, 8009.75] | -0.2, 14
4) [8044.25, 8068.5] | -4.6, 16.5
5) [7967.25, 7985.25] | -0.6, 14.4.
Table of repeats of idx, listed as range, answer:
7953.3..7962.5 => 13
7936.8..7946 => 13.9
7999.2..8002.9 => 13.3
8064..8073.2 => 16.9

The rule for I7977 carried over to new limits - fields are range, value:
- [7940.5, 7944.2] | 13.9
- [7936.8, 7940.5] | 14.2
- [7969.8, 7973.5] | 14.1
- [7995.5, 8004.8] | 13.5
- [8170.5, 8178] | 13.6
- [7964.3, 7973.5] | 12.9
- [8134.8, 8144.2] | 14.6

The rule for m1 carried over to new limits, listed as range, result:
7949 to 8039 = 15.94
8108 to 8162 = 32.67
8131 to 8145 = 15.16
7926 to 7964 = 15.42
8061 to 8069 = 20.44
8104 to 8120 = 34.27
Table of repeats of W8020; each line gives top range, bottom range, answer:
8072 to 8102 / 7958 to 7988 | 2.55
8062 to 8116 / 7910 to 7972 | 2.22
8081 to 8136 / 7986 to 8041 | 1.70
